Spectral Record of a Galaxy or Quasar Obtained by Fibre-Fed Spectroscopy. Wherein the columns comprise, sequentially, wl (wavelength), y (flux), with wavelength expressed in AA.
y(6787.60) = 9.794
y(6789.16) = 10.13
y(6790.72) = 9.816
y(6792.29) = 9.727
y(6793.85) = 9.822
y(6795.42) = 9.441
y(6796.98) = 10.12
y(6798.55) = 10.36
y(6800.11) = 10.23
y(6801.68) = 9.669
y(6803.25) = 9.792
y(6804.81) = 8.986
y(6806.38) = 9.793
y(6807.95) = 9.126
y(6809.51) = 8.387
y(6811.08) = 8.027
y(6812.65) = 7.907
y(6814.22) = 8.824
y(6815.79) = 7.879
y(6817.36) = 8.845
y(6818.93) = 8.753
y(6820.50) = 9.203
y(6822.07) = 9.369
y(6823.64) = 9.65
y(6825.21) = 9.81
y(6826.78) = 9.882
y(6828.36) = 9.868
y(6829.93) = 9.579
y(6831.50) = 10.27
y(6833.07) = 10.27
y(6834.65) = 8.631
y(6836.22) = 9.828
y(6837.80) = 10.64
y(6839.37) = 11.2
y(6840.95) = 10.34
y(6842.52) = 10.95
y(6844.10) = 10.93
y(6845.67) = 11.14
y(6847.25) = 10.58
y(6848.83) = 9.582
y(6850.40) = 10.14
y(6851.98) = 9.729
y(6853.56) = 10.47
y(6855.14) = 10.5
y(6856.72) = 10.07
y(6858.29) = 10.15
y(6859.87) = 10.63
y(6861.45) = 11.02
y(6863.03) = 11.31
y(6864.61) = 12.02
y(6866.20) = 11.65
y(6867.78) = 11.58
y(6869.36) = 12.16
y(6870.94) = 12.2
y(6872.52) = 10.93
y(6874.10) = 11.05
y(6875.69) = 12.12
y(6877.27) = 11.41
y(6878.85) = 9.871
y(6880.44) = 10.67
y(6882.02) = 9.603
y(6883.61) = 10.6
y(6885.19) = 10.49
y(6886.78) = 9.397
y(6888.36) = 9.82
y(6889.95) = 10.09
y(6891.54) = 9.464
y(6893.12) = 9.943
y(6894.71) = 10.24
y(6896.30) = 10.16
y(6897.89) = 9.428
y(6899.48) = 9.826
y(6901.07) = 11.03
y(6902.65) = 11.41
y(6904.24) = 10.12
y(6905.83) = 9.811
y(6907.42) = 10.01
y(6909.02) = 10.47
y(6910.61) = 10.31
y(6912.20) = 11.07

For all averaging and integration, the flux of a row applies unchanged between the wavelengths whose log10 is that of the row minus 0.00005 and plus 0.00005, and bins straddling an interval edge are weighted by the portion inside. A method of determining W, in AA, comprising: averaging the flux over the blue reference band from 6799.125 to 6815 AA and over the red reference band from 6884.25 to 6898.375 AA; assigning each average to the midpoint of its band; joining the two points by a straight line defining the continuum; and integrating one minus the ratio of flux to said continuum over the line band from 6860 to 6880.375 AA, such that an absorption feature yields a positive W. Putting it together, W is -3.5 AA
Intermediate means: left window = 9.09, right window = 9.91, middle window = 11.4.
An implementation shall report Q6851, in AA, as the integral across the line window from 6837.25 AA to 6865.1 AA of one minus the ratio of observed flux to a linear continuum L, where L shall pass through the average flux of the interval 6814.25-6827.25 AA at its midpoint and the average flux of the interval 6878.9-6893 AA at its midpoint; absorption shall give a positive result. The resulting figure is -3.1 AA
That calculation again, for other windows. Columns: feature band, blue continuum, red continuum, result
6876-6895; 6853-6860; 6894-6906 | 0.22 AA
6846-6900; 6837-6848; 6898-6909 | 0.03 AA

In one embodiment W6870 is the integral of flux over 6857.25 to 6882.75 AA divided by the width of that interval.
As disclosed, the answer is 11.1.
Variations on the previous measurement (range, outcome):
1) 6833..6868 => 10.6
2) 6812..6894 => 10.3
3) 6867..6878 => 11.6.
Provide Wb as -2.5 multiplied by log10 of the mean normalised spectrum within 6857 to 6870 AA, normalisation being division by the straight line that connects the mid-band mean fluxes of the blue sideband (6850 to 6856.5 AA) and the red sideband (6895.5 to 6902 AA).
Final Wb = -0.11 mag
